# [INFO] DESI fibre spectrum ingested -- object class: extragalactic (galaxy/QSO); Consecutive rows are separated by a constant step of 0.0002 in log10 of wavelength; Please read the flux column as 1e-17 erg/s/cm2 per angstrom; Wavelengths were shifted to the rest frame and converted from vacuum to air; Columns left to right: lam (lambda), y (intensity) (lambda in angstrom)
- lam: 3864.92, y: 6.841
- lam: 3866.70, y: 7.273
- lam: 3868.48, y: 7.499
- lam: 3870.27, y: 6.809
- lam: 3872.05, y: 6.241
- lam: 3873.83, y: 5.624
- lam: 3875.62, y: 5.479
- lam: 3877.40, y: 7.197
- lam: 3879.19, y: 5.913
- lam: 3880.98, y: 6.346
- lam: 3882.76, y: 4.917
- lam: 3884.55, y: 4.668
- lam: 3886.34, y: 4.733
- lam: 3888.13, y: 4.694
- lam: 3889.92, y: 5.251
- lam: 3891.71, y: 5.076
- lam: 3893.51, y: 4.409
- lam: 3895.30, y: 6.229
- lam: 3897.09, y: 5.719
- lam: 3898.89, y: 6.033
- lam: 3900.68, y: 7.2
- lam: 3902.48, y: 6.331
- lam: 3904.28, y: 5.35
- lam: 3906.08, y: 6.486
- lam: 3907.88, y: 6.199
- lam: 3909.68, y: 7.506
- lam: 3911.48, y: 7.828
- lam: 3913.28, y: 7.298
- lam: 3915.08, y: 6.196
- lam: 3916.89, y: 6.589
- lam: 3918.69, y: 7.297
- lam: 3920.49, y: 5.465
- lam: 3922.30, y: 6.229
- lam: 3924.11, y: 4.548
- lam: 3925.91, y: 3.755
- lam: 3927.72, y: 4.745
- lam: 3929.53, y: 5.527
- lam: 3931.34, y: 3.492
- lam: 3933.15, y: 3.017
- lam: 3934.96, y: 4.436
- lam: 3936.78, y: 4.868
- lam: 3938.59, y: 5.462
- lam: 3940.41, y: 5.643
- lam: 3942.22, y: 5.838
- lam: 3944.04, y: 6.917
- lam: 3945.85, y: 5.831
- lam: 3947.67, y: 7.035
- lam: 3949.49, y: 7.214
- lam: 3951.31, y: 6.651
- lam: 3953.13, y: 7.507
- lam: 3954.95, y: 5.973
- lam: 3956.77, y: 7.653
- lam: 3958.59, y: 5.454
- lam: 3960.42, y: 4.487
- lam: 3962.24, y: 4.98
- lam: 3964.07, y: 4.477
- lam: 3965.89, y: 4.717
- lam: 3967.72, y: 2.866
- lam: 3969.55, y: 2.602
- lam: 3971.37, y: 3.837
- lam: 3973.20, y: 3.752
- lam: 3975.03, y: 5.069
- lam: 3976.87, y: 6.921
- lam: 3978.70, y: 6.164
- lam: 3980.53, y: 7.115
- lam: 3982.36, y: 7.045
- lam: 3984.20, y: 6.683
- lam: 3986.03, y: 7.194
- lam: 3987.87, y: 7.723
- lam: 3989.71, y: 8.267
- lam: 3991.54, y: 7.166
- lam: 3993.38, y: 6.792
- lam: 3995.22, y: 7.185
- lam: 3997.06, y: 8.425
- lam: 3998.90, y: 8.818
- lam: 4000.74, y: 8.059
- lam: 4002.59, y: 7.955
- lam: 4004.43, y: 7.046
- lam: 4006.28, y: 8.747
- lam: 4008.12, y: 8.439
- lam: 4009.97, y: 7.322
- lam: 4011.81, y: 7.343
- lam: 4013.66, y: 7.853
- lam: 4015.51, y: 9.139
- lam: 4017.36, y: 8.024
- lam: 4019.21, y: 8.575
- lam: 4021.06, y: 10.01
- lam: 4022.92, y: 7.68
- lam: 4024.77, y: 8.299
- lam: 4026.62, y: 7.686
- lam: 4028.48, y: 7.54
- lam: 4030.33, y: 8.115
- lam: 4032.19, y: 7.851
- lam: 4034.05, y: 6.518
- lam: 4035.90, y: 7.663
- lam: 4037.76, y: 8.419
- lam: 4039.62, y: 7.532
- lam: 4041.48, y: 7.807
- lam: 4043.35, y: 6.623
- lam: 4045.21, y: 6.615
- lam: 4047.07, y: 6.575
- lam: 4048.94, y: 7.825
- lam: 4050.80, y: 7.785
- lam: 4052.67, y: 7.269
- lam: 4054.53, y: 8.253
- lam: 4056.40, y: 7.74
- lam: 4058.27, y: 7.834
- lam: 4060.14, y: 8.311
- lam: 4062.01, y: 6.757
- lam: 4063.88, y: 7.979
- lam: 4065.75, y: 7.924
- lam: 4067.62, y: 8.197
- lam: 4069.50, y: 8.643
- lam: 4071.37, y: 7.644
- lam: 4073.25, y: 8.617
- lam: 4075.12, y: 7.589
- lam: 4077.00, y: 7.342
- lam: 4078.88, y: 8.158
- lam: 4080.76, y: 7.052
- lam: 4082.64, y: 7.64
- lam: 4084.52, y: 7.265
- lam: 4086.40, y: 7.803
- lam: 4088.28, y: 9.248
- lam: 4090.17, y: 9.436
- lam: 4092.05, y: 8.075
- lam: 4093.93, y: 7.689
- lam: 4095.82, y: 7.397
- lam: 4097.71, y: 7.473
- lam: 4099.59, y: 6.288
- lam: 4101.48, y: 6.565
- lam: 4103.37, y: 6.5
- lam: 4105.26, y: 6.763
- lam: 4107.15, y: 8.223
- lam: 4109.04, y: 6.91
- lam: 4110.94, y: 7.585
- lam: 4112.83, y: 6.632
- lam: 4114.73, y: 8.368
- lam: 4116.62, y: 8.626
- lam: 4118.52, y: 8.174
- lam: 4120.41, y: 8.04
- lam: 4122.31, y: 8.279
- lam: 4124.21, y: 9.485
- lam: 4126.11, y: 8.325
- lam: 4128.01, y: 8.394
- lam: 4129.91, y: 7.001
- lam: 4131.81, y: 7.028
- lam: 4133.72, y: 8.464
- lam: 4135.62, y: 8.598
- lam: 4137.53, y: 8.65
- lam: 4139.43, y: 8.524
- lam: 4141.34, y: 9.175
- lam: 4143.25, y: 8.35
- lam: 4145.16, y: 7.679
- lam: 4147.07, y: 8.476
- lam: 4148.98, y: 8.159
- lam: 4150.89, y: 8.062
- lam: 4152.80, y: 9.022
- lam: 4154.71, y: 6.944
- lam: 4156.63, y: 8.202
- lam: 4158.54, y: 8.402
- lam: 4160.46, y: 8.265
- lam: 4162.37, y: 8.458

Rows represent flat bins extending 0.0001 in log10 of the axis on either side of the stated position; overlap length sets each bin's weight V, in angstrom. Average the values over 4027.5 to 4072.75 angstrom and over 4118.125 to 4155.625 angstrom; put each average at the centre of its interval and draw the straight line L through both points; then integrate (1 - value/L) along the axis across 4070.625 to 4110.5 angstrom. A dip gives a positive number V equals 1.6 angstrom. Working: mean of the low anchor 7.65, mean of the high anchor 8.24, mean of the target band 7.6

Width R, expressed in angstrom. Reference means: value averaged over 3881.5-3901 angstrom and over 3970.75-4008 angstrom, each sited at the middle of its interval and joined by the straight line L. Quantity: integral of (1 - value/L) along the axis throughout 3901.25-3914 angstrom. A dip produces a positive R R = -2.5 angstrom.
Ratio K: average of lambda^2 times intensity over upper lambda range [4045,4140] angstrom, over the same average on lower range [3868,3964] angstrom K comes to 1.5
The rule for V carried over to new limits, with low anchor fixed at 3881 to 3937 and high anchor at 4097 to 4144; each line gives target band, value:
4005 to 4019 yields -3.0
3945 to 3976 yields 4.1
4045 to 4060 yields -0.9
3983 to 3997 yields -2.0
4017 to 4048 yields -3.7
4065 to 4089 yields -1.7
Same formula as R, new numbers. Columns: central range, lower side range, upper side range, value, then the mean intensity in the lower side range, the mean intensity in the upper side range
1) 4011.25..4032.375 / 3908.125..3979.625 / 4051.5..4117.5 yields -4.59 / 5.54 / 7.71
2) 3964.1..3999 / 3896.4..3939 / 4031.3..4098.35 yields 2.67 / 5.73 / 7.74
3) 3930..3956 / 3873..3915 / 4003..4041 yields 3.97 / 5.94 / 7.99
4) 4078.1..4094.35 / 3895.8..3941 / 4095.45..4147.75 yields -1.22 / 5.73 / 7.86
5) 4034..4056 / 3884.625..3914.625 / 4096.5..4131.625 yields -1.08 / 5.99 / 7.63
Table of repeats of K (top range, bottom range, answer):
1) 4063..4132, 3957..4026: 1.20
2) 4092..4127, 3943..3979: 1.50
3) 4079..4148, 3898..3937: 1.51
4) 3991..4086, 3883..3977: 1.49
